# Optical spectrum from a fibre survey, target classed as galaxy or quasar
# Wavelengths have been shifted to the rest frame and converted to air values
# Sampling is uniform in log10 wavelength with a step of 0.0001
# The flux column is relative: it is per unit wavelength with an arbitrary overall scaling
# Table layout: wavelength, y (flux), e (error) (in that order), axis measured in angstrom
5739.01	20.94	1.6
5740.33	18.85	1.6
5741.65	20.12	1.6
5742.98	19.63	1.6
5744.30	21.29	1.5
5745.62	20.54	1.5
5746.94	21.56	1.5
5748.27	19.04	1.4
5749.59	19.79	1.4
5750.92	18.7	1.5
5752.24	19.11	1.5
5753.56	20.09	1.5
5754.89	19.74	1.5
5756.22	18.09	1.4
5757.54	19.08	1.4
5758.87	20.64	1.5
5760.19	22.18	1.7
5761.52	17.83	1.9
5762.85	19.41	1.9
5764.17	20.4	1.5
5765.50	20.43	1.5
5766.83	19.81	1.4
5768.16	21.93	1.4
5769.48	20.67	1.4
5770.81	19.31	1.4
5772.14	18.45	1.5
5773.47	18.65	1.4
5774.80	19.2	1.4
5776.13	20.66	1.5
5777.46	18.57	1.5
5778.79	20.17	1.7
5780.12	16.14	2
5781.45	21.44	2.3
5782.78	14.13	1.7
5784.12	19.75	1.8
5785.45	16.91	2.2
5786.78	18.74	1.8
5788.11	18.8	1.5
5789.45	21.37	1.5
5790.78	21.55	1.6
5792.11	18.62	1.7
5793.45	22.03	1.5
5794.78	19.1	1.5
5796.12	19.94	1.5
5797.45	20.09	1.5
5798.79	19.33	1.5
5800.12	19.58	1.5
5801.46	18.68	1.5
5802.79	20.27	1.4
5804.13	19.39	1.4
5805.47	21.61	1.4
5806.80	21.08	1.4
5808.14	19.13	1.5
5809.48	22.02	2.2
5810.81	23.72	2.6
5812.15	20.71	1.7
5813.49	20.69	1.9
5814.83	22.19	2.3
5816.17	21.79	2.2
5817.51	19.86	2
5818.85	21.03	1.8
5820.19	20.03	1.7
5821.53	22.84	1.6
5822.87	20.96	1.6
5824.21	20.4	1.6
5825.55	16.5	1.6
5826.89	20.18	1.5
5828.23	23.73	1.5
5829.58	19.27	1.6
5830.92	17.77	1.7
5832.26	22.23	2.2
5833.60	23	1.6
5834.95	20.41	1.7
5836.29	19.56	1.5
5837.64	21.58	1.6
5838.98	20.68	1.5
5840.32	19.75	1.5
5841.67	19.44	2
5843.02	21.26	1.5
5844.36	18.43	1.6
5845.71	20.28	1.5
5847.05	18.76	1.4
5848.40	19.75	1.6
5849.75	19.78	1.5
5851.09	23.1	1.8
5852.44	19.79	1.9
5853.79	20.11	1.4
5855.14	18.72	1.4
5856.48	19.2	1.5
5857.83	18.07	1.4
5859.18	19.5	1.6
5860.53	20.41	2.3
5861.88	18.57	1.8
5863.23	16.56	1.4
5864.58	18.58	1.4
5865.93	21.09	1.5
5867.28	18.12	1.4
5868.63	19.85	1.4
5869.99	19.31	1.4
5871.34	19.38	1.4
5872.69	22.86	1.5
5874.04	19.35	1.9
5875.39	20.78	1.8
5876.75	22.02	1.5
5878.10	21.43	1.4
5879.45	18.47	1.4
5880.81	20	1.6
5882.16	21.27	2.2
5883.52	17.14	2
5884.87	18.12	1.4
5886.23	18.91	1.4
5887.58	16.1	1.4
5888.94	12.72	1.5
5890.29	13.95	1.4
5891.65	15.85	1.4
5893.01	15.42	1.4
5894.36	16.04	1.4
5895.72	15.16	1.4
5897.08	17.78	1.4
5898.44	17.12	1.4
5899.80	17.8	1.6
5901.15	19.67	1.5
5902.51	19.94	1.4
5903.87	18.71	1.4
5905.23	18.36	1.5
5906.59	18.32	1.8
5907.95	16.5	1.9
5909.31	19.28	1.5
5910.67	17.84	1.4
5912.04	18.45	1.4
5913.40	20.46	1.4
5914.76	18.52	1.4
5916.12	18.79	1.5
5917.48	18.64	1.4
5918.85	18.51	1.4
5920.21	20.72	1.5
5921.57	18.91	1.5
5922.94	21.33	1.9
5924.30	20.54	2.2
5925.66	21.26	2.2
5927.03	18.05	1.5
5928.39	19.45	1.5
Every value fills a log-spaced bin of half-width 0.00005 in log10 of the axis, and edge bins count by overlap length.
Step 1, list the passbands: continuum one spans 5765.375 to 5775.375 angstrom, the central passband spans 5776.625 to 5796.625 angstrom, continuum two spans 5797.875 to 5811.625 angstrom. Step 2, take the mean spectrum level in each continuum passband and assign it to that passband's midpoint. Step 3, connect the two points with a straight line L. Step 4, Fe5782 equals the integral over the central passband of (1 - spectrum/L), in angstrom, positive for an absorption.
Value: 0.95 angstrom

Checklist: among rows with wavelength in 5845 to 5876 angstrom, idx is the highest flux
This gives 23.1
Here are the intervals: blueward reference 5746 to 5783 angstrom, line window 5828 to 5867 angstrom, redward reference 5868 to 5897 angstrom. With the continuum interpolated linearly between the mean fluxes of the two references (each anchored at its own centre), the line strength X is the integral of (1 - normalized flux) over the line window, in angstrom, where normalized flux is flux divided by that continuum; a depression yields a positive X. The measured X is -2.6 angstrom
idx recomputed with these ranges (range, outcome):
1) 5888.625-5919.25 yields 20.46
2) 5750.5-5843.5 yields 23.73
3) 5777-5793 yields 21.55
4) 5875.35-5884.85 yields 22.02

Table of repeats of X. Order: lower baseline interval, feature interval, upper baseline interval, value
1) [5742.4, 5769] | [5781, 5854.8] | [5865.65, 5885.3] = -1.0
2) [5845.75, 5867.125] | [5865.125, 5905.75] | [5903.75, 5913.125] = 0.8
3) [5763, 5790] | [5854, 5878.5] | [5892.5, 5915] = -1.7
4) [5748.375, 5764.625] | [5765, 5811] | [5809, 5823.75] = 1.9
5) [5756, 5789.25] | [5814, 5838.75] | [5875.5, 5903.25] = -2.8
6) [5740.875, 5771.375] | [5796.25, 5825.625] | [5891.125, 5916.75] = -2.2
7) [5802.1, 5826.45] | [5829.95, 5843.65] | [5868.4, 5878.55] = 0.1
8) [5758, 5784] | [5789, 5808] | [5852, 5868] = -0.8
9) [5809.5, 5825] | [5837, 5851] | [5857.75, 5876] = 0.2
